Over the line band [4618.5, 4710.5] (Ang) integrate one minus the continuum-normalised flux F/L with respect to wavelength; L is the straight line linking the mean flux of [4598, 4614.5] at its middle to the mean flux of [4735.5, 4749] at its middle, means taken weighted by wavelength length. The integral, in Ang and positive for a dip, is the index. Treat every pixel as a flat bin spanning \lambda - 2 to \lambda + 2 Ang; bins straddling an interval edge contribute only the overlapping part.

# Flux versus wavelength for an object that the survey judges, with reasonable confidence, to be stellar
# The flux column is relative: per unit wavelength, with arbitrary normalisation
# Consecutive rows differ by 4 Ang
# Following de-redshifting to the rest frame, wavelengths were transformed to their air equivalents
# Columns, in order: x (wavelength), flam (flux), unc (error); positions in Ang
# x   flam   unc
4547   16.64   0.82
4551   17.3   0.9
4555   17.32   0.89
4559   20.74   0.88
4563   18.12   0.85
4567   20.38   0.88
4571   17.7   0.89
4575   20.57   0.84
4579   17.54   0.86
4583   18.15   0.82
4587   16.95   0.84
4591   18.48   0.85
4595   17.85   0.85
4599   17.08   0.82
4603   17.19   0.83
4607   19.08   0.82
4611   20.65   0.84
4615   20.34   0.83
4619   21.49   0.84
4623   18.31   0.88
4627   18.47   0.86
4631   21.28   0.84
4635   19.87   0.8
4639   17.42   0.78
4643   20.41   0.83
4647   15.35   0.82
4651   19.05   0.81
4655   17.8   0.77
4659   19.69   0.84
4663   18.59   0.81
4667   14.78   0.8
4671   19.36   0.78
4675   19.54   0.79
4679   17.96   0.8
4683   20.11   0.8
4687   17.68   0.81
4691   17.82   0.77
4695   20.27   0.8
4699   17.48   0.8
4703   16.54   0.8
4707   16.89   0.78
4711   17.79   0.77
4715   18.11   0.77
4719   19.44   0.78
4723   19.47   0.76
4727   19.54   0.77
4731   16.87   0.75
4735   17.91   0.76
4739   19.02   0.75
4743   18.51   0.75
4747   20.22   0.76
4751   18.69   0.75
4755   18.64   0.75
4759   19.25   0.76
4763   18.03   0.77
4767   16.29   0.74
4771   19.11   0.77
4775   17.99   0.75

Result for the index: 2.10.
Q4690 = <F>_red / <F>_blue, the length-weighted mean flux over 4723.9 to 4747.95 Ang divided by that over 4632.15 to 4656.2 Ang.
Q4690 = 1.01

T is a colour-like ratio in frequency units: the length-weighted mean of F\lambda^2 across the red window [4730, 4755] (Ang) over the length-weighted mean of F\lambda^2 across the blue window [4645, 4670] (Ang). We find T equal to 1.10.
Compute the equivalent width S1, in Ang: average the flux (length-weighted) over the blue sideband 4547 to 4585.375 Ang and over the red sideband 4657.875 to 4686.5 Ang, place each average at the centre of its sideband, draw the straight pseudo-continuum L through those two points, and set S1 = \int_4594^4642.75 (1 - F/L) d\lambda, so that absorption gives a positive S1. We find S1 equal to -1.7 Ang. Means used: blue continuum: 18.5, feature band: 19.2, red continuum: 18.5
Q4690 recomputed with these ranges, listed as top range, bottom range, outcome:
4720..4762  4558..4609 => 1.02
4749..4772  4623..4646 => 0.95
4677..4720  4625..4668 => 0.98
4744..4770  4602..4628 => 0.95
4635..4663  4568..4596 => 1.01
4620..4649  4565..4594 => 1.02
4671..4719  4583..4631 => 0.97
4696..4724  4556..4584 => 0.95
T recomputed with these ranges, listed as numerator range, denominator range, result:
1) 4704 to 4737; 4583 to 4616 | 1.04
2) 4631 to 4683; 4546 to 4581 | 1.04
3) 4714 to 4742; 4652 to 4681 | 1.05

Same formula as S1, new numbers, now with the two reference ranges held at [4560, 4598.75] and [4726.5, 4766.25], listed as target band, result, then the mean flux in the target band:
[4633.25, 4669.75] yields 0.7 Ang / 18.1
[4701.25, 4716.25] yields 1.0 Ang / 17.3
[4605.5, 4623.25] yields -1.7 Ang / 20.2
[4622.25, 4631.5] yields -0.4 Ang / 19.2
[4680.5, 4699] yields -0.3 Ang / 18.8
